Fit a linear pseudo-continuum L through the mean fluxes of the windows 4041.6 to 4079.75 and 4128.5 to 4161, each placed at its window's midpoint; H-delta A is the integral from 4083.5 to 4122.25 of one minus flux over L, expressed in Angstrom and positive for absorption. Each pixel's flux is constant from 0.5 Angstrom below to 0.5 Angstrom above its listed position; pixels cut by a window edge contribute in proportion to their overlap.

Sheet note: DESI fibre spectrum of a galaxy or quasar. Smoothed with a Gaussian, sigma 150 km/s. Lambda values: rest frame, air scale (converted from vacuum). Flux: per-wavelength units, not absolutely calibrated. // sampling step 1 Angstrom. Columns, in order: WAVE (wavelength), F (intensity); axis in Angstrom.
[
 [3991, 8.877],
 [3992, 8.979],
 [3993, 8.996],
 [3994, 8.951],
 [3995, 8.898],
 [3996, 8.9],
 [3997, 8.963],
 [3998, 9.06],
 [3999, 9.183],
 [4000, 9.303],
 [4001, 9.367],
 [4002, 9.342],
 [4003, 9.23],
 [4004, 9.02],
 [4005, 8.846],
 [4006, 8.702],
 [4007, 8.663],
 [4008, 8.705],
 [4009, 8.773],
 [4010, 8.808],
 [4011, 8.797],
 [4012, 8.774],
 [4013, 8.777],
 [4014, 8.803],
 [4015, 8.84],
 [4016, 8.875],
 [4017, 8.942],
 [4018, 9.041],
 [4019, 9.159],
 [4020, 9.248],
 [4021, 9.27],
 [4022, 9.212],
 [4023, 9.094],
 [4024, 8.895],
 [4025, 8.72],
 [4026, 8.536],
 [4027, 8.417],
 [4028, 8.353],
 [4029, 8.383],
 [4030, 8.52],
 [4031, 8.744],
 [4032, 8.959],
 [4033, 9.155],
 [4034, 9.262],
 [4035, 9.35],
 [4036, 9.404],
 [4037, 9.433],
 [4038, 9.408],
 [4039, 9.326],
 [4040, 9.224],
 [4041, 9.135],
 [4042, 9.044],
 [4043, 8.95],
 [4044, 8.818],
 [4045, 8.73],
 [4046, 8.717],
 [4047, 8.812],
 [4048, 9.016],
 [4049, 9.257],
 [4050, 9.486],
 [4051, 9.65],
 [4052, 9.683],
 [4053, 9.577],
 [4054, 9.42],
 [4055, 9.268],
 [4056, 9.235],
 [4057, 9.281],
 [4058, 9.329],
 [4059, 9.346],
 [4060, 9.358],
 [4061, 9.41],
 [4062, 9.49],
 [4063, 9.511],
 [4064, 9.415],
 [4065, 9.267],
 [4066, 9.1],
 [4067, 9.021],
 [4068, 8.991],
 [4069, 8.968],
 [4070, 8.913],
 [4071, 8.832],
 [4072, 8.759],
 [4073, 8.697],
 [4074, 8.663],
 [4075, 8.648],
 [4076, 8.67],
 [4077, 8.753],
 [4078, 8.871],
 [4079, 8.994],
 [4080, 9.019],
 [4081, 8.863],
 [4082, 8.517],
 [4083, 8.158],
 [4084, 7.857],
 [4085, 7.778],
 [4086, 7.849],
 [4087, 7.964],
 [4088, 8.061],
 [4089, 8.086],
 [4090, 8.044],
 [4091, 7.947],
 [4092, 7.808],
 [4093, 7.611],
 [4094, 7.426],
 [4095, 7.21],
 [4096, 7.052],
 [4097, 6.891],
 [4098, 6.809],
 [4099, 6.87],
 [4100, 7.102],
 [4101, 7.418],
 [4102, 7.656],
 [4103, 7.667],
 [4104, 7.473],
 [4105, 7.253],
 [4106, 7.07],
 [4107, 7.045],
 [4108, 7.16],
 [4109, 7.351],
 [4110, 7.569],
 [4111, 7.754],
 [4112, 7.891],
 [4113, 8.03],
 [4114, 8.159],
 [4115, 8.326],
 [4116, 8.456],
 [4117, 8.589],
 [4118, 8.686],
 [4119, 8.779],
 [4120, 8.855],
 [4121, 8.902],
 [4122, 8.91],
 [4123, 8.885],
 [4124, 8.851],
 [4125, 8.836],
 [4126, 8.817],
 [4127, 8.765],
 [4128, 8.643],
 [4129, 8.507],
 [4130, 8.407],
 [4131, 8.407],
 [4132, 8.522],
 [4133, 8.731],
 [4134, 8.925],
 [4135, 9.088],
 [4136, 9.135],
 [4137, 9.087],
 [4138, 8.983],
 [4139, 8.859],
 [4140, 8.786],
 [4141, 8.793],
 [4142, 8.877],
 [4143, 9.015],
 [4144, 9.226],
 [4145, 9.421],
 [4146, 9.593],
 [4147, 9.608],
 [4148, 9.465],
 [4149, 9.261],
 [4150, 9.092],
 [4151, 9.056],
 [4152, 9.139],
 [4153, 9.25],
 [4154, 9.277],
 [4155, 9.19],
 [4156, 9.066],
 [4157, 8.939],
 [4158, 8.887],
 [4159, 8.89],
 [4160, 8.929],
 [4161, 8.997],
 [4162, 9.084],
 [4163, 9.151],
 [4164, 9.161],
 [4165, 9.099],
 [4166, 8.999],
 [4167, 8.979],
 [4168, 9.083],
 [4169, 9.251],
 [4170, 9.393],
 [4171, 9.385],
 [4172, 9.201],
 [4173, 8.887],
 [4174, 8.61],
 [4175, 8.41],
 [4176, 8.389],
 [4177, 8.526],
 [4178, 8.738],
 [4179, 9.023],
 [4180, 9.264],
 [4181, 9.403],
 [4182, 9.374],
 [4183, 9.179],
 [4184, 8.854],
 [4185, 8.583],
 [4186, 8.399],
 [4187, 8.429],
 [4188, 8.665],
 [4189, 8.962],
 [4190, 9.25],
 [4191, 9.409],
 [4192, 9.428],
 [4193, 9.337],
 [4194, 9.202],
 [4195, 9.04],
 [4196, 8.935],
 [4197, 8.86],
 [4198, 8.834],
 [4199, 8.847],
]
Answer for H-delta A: 5.5 Angstrom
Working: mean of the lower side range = 9.1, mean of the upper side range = 9.01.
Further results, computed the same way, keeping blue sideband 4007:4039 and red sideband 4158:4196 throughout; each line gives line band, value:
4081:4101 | 2.9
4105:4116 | 1.6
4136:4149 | -0.2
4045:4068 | -0.9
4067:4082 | 0.2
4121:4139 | 0.4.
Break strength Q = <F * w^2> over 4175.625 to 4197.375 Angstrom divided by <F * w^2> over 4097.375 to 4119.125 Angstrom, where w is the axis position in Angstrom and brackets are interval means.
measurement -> 1.2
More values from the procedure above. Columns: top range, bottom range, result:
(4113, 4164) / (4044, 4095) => 1.05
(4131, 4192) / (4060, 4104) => 1.13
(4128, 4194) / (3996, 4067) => 1.06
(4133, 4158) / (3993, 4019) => 1.09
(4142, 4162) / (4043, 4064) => 1.04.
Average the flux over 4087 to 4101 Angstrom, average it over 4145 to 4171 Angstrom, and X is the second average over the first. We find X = 1.23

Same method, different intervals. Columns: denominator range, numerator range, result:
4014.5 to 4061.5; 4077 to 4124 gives 0.87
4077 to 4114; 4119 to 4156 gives 1.16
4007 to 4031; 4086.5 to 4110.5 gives 0.84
